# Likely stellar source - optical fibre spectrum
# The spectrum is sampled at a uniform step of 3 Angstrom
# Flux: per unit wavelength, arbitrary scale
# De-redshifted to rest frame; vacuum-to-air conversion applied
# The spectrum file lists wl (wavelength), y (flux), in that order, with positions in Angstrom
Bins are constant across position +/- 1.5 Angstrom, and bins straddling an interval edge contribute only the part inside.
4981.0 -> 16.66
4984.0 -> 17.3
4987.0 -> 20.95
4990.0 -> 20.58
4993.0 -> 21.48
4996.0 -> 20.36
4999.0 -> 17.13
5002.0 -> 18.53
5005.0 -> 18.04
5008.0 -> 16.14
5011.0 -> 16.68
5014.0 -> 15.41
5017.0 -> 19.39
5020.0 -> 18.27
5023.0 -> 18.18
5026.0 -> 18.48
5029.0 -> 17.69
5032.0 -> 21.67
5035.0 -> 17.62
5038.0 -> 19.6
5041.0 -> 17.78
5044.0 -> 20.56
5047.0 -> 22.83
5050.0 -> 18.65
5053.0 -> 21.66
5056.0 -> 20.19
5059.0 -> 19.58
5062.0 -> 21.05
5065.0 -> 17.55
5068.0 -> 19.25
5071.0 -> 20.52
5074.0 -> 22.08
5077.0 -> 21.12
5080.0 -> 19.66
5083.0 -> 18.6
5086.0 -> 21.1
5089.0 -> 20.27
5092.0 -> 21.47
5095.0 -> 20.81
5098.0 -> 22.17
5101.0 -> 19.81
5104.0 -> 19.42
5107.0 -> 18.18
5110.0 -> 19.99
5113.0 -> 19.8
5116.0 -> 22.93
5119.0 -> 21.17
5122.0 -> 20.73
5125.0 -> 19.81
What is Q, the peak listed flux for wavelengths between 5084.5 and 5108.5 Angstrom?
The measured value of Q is 22.17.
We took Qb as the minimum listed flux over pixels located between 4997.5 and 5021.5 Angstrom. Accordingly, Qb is 15.41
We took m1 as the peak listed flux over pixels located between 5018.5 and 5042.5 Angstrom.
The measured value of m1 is 21.67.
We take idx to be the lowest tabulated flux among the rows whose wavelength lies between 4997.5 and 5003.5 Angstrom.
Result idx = 17.13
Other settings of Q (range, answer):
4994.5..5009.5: 20.36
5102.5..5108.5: 19.42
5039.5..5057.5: 22.83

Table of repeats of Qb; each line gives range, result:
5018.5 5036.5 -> 17.62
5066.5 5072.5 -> 19.25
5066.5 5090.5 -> 18.6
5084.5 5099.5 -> 20.27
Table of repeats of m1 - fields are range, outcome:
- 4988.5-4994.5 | 21.48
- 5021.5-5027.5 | 18.48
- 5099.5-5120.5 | 22.93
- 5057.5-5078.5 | 22.08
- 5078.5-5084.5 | 19.66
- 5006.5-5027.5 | 19.39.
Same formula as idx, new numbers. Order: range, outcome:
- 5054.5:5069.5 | 17.55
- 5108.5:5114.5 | 19.8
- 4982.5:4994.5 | 17.3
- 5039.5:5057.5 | 17.78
